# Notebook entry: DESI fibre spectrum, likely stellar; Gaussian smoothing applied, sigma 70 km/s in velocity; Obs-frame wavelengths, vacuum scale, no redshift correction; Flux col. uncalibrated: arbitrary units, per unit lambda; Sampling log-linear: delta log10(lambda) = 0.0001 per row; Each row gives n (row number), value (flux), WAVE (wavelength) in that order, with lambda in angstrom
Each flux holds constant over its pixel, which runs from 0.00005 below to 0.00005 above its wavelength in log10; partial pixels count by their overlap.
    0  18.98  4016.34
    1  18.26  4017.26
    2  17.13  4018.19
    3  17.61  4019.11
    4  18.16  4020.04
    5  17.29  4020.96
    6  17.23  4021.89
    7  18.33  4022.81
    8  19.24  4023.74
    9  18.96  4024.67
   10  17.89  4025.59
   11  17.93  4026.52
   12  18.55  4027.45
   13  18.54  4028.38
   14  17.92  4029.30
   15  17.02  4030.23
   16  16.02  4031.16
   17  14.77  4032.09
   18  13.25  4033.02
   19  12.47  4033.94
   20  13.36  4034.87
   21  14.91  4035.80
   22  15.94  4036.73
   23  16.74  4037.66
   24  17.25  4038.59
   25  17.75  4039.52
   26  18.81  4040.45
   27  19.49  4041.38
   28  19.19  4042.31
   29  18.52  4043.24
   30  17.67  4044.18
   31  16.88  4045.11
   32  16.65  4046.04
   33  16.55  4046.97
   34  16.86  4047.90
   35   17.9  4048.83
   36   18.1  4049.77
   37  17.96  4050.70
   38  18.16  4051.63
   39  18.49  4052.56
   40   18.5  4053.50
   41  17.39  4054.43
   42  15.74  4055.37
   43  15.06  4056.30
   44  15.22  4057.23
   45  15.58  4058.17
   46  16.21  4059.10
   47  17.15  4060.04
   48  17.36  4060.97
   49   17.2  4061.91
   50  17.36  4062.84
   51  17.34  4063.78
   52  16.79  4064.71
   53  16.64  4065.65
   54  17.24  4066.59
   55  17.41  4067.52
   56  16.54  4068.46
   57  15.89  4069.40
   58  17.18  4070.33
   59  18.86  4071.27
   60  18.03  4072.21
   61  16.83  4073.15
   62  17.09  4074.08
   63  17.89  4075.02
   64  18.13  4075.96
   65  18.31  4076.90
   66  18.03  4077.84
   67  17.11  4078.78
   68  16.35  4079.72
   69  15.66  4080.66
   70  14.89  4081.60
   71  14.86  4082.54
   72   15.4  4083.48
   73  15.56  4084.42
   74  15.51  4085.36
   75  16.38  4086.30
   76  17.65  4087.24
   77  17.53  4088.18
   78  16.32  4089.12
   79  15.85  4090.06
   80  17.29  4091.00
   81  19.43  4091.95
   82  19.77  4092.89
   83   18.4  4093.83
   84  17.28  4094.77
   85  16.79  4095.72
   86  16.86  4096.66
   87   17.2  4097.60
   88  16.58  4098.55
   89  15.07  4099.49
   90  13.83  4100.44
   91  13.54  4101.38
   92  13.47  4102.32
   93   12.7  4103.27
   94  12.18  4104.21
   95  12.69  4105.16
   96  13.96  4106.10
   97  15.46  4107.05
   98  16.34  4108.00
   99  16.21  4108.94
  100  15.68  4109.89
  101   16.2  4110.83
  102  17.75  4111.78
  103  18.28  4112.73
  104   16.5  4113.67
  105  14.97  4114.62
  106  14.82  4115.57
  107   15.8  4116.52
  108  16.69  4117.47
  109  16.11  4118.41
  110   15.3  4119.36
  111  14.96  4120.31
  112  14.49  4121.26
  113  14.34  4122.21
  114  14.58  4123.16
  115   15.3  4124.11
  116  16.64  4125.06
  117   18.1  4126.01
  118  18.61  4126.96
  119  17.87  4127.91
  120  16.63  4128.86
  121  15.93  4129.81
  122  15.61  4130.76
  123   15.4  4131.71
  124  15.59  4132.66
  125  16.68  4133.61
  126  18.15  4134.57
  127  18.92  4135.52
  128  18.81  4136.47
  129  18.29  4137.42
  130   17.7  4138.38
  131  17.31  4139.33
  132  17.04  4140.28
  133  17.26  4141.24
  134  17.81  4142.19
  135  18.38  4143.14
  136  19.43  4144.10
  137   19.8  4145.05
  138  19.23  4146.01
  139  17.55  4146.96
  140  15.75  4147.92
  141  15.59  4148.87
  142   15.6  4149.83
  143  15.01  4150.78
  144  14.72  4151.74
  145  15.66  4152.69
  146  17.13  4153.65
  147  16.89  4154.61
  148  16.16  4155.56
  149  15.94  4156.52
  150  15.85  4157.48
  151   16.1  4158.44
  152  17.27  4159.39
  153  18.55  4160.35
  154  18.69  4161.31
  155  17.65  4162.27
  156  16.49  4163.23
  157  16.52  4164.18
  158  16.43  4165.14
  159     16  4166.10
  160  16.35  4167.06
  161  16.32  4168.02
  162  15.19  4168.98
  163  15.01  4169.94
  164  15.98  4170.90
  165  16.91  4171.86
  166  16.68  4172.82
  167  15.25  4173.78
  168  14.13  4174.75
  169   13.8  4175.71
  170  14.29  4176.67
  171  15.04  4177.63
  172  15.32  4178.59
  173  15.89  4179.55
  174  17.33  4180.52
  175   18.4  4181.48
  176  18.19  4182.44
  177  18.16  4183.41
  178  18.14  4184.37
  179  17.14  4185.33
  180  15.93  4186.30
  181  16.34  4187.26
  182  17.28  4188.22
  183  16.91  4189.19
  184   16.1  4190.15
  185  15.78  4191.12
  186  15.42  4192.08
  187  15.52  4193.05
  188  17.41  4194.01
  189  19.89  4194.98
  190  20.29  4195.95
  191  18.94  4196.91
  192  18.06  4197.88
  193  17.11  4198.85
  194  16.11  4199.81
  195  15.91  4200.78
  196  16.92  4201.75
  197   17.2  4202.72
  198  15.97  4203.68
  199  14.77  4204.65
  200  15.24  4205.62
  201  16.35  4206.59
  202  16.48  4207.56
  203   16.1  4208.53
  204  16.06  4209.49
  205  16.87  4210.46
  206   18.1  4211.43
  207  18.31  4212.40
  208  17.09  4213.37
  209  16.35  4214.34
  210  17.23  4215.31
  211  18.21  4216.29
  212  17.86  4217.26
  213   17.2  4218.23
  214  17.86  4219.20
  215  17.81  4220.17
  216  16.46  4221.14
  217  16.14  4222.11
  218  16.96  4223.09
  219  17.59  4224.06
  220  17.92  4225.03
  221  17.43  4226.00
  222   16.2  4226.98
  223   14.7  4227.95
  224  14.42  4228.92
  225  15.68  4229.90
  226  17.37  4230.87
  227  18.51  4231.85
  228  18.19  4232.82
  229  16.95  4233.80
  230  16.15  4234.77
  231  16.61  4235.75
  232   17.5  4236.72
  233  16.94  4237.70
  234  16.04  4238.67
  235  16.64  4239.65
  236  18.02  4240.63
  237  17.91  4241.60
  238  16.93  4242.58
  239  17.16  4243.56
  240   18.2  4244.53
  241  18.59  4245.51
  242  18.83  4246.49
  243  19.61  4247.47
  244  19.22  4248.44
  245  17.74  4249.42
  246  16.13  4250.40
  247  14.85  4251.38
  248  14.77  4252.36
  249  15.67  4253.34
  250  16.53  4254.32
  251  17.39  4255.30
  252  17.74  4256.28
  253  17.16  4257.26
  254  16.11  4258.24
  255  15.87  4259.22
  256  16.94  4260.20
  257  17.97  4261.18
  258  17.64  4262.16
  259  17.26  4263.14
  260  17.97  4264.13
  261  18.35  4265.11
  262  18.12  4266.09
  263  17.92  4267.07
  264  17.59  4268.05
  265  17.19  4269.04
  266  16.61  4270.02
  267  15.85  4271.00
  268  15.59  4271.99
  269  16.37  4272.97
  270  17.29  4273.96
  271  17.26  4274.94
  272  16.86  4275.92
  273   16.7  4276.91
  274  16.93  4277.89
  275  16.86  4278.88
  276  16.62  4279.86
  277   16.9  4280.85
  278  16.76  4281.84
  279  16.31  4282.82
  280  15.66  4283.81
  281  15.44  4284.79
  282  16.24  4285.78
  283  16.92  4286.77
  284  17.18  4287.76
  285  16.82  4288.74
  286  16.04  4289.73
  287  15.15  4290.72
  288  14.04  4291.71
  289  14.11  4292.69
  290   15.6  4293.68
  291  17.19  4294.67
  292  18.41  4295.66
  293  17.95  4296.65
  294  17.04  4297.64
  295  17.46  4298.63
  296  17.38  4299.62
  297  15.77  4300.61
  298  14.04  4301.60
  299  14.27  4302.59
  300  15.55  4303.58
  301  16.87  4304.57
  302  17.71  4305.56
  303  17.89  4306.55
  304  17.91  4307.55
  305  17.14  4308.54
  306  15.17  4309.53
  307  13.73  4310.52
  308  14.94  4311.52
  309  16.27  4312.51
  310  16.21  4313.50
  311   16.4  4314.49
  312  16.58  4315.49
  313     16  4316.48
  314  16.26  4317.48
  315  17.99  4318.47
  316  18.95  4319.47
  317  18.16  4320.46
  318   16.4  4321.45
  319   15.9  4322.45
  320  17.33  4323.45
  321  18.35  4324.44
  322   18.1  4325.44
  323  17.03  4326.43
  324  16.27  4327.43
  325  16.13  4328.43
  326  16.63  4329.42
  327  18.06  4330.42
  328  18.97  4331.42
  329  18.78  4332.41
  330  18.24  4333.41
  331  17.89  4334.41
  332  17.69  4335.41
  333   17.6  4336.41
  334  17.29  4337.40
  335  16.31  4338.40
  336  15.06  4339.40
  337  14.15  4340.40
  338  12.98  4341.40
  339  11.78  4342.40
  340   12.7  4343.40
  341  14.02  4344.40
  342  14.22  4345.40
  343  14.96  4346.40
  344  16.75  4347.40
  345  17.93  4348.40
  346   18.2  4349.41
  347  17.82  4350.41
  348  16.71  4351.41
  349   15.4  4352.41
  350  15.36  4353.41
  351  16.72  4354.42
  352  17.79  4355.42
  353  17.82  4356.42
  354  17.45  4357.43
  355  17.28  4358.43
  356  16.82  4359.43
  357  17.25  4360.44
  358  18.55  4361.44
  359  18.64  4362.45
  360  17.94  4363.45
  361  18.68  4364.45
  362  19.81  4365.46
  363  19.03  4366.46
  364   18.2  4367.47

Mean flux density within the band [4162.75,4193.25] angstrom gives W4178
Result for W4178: 16.2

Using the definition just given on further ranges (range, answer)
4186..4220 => 17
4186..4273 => 17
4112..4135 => 16.2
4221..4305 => 16.8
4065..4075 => 17.2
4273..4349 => 16.4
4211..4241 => 17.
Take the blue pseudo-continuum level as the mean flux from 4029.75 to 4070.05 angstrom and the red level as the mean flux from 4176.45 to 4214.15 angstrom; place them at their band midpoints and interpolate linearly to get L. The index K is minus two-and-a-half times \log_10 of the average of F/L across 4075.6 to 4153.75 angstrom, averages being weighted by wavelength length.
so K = 0.03 mag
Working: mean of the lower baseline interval 16.8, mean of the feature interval 16.4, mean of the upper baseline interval 16.8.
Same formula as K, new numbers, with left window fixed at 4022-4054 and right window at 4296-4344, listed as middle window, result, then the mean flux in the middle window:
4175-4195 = 0.025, 16.5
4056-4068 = 0.033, 16.7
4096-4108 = 0.173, 14.6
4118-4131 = 0.065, 16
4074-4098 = 0.010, 17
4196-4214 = -0.001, 16.8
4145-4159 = 0.039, 16.4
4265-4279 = -0.023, 17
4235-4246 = -0.036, 17.3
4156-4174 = 0.028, 16.5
